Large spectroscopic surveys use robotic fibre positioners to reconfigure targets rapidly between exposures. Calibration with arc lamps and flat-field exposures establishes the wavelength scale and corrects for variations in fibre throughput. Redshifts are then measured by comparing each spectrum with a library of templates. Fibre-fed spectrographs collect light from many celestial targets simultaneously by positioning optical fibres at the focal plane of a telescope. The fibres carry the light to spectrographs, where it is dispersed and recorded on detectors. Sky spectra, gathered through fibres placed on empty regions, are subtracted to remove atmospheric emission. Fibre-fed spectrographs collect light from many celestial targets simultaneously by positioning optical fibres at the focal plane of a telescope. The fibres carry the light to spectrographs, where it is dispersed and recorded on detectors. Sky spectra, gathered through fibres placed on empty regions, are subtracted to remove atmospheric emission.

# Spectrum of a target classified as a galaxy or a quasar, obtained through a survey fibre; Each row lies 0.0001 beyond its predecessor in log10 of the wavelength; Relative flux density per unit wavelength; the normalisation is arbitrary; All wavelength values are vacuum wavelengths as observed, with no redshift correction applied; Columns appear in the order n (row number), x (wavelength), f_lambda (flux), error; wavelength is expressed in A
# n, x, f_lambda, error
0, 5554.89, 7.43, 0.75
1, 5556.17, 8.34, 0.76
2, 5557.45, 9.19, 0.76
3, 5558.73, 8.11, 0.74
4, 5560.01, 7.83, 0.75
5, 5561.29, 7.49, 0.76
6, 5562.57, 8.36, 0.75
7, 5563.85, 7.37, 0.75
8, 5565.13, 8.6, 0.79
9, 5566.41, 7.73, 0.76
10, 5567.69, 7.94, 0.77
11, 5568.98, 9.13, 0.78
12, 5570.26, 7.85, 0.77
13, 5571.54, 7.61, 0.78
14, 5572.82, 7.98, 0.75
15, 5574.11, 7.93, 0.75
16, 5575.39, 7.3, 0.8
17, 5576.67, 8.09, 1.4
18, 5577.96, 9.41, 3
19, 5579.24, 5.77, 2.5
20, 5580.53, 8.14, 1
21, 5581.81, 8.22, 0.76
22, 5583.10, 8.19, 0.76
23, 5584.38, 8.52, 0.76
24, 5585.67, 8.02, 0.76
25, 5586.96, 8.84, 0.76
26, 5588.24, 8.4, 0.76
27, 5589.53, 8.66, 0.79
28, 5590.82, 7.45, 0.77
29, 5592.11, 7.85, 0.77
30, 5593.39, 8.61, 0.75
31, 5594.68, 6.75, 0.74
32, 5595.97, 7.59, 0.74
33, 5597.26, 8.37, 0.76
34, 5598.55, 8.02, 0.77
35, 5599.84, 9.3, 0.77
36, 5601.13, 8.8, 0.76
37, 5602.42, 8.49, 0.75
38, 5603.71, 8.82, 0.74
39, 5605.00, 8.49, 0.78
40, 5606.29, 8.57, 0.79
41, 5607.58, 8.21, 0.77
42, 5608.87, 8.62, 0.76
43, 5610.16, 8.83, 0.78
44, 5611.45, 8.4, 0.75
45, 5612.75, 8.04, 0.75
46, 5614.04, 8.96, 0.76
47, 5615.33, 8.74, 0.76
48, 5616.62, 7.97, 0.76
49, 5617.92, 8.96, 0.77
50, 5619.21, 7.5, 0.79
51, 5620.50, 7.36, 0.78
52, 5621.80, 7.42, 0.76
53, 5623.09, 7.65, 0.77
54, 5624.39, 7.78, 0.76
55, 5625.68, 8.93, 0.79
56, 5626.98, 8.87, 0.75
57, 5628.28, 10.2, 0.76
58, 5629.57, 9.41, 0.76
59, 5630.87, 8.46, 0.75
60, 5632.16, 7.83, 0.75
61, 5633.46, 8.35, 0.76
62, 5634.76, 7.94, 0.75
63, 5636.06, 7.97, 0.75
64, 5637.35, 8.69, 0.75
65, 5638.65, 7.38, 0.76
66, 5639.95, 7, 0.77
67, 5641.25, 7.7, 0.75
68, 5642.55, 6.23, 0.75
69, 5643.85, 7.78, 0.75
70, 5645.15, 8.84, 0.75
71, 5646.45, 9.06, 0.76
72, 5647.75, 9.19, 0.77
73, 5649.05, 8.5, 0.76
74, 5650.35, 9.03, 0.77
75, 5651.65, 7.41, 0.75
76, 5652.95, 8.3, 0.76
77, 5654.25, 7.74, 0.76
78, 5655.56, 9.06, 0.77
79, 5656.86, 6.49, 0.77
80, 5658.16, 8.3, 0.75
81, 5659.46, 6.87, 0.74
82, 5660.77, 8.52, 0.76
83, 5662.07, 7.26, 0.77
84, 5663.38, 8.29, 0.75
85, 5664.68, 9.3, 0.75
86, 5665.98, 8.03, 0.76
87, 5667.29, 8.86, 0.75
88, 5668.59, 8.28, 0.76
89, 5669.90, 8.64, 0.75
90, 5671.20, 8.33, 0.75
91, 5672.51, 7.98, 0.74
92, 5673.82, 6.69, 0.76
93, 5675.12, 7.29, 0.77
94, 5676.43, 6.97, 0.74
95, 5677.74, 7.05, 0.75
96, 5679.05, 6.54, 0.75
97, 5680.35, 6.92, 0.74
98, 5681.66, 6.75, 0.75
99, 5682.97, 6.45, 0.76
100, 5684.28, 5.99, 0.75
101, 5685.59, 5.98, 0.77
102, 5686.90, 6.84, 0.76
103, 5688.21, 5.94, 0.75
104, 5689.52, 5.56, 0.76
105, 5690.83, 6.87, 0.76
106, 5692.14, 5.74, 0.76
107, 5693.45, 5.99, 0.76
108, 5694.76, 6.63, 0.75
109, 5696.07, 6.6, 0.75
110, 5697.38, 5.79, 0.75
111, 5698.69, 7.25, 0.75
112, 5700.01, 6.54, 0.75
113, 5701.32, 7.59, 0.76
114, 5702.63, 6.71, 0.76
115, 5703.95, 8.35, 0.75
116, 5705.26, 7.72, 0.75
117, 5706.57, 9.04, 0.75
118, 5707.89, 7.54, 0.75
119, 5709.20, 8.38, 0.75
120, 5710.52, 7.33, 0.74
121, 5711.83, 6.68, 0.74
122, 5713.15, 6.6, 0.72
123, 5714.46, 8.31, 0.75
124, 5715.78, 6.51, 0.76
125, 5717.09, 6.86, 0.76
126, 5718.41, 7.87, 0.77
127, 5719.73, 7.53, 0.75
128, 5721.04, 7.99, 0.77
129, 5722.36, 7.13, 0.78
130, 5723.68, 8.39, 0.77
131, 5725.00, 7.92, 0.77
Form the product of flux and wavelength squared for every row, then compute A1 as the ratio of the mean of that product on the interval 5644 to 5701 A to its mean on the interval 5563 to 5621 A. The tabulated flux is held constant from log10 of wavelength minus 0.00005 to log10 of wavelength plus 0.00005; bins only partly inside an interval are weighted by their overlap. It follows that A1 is 0.93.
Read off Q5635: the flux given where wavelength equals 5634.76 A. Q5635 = 7.94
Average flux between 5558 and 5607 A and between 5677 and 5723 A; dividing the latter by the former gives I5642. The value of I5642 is 0.86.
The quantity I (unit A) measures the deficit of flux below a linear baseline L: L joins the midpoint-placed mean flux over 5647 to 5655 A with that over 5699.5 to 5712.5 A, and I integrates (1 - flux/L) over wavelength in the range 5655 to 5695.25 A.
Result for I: 4.1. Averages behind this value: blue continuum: 8.38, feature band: 7.24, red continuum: 7.6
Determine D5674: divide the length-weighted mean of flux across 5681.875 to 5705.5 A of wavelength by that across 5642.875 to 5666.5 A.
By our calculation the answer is 0.80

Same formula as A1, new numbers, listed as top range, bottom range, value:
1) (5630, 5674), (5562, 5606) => 1.02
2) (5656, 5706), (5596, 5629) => 0.87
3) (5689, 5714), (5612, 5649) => 0.87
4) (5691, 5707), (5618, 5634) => 0.86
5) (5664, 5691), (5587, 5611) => 0.89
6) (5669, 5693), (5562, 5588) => 0.88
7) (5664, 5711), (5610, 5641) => 0.89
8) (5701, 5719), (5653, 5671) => 0.94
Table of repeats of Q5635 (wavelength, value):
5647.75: 9.19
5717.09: 6.86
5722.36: 7.13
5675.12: 7.29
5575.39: 7.3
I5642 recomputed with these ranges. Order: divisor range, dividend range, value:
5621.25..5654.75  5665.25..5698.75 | 0.84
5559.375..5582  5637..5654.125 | 1.02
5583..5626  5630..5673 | 0.98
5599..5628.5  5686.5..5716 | 0.83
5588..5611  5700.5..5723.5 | 0.91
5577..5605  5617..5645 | 0.98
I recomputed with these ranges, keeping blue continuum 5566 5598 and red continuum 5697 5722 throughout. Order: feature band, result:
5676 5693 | 2.5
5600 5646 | -2.7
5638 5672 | -1.9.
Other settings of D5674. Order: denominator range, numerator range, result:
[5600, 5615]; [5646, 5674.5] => 0.95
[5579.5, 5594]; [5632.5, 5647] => 0.96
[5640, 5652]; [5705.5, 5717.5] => 0.92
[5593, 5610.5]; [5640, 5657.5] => 0.96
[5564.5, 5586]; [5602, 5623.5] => 1.03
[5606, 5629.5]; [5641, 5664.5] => 0.96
